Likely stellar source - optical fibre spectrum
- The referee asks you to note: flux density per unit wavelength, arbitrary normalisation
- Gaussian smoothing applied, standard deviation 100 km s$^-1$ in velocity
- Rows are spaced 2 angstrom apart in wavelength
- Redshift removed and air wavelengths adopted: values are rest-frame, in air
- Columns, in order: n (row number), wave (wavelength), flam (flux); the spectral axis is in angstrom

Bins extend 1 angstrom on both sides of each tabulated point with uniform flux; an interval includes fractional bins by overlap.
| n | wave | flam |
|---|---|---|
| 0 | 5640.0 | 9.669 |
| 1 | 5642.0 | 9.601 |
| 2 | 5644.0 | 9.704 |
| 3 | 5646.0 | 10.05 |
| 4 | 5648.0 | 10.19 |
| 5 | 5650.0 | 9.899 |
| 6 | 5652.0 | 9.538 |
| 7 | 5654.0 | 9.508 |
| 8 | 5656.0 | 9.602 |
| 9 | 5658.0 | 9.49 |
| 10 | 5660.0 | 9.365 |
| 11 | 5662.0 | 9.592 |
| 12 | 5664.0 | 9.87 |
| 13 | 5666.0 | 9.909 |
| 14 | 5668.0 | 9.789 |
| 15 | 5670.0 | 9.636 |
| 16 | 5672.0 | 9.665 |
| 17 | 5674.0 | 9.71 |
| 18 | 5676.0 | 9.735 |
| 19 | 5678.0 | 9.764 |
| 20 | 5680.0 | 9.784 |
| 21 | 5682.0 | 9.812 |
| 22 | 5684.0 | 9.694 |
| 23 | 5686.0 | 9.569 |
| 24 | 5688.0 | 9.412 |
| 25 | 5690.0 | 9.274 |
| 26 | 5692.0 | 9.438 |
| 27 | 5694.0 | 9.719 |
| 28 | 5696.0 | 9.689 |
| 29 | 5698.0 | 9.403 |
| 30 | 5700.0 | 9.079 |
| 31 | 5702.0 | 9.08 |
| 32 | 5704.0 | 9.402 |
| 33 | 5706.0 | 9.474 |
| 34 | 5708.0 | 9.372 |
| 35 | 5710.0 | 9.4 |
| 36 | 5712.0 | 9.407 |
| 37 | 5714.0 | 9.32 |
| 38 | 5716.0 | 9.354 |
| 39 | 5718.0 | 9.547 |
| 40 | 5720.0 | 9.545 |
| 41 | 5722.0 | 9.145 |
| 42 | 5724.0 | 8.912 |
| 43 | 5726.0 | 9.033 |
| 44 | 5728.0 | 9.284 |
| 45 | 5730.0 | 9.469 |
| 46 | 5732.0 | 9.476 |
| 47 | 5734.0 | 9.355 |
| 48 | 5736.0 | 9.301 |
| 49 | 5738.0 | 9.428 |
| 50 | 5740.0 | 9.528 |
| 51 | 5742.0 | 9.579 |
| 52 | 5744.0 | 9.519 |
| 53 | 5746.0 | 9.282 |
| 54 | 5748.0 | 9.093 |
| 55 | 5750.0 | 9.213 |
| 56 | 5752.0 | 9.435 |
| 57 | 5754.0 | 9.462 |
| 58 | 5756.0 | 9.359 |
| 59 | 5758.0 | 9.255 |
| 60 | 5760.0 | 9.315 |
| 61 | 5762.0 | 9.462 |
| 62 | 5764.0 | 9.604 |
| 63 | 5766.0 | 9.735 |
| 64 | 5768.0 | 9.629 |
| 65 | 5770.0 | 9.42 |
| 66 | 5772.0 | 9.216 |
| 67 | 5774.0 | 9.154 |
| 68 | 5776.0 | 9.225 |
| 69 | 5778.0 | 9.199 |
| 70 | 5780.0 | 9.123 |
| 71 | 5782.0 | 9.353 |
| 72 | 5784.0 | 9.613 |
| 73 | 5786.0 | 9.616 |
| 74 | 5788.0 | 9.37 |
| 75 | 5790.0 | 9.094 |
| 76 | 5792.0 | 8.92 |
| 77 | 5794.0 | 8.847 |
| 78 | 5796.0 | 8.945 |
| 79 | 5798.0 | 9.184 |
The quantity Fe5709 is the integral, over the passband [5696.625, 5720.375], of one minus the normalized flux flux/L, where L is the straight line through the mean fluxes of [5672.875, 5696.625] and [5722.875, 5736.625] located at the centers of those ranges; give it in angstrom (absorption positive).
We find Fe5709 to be 0.2 angstrom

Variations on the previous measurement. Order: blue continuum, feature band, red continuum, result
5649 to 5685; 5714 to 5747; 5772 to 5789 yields 0.44 angstrom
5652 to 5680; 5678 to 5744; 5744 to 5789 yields 0.77 angstrom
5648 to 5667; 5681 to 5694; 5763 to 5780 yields 0.06 angstrom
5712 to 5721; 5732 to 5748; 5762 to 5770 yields 0.18 angstrom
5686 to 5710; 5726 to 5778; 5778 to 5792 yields -0.17 angstrom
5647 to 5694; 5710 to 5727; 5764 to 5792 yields 0.42 angstrom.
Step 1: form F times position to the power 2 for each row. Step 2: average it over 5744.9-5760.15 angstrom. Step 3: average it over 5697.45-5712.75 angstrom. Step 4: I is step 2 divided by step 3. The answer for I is 1.01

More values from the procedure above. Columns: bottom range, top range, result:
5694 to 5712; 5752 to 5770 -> 1.03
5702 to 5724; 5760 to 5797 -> 1.02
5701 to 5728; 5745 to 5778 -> 1.02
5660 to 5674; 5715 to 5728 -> 0.97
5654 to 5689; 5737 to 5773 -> 1.00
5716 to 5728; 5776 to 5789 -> 1.03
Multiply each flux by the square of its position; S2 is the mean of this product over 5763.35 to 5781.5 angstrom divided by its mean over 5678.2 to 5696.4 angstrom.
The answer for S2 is 1.0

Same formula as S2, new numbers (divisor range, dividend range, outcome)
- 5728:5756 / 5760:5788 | 1.01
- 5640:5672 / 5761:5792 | 1.01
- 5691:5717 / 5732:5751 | 1.01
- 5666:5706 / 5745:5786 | 1.01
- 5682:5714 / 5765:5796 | 1.01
